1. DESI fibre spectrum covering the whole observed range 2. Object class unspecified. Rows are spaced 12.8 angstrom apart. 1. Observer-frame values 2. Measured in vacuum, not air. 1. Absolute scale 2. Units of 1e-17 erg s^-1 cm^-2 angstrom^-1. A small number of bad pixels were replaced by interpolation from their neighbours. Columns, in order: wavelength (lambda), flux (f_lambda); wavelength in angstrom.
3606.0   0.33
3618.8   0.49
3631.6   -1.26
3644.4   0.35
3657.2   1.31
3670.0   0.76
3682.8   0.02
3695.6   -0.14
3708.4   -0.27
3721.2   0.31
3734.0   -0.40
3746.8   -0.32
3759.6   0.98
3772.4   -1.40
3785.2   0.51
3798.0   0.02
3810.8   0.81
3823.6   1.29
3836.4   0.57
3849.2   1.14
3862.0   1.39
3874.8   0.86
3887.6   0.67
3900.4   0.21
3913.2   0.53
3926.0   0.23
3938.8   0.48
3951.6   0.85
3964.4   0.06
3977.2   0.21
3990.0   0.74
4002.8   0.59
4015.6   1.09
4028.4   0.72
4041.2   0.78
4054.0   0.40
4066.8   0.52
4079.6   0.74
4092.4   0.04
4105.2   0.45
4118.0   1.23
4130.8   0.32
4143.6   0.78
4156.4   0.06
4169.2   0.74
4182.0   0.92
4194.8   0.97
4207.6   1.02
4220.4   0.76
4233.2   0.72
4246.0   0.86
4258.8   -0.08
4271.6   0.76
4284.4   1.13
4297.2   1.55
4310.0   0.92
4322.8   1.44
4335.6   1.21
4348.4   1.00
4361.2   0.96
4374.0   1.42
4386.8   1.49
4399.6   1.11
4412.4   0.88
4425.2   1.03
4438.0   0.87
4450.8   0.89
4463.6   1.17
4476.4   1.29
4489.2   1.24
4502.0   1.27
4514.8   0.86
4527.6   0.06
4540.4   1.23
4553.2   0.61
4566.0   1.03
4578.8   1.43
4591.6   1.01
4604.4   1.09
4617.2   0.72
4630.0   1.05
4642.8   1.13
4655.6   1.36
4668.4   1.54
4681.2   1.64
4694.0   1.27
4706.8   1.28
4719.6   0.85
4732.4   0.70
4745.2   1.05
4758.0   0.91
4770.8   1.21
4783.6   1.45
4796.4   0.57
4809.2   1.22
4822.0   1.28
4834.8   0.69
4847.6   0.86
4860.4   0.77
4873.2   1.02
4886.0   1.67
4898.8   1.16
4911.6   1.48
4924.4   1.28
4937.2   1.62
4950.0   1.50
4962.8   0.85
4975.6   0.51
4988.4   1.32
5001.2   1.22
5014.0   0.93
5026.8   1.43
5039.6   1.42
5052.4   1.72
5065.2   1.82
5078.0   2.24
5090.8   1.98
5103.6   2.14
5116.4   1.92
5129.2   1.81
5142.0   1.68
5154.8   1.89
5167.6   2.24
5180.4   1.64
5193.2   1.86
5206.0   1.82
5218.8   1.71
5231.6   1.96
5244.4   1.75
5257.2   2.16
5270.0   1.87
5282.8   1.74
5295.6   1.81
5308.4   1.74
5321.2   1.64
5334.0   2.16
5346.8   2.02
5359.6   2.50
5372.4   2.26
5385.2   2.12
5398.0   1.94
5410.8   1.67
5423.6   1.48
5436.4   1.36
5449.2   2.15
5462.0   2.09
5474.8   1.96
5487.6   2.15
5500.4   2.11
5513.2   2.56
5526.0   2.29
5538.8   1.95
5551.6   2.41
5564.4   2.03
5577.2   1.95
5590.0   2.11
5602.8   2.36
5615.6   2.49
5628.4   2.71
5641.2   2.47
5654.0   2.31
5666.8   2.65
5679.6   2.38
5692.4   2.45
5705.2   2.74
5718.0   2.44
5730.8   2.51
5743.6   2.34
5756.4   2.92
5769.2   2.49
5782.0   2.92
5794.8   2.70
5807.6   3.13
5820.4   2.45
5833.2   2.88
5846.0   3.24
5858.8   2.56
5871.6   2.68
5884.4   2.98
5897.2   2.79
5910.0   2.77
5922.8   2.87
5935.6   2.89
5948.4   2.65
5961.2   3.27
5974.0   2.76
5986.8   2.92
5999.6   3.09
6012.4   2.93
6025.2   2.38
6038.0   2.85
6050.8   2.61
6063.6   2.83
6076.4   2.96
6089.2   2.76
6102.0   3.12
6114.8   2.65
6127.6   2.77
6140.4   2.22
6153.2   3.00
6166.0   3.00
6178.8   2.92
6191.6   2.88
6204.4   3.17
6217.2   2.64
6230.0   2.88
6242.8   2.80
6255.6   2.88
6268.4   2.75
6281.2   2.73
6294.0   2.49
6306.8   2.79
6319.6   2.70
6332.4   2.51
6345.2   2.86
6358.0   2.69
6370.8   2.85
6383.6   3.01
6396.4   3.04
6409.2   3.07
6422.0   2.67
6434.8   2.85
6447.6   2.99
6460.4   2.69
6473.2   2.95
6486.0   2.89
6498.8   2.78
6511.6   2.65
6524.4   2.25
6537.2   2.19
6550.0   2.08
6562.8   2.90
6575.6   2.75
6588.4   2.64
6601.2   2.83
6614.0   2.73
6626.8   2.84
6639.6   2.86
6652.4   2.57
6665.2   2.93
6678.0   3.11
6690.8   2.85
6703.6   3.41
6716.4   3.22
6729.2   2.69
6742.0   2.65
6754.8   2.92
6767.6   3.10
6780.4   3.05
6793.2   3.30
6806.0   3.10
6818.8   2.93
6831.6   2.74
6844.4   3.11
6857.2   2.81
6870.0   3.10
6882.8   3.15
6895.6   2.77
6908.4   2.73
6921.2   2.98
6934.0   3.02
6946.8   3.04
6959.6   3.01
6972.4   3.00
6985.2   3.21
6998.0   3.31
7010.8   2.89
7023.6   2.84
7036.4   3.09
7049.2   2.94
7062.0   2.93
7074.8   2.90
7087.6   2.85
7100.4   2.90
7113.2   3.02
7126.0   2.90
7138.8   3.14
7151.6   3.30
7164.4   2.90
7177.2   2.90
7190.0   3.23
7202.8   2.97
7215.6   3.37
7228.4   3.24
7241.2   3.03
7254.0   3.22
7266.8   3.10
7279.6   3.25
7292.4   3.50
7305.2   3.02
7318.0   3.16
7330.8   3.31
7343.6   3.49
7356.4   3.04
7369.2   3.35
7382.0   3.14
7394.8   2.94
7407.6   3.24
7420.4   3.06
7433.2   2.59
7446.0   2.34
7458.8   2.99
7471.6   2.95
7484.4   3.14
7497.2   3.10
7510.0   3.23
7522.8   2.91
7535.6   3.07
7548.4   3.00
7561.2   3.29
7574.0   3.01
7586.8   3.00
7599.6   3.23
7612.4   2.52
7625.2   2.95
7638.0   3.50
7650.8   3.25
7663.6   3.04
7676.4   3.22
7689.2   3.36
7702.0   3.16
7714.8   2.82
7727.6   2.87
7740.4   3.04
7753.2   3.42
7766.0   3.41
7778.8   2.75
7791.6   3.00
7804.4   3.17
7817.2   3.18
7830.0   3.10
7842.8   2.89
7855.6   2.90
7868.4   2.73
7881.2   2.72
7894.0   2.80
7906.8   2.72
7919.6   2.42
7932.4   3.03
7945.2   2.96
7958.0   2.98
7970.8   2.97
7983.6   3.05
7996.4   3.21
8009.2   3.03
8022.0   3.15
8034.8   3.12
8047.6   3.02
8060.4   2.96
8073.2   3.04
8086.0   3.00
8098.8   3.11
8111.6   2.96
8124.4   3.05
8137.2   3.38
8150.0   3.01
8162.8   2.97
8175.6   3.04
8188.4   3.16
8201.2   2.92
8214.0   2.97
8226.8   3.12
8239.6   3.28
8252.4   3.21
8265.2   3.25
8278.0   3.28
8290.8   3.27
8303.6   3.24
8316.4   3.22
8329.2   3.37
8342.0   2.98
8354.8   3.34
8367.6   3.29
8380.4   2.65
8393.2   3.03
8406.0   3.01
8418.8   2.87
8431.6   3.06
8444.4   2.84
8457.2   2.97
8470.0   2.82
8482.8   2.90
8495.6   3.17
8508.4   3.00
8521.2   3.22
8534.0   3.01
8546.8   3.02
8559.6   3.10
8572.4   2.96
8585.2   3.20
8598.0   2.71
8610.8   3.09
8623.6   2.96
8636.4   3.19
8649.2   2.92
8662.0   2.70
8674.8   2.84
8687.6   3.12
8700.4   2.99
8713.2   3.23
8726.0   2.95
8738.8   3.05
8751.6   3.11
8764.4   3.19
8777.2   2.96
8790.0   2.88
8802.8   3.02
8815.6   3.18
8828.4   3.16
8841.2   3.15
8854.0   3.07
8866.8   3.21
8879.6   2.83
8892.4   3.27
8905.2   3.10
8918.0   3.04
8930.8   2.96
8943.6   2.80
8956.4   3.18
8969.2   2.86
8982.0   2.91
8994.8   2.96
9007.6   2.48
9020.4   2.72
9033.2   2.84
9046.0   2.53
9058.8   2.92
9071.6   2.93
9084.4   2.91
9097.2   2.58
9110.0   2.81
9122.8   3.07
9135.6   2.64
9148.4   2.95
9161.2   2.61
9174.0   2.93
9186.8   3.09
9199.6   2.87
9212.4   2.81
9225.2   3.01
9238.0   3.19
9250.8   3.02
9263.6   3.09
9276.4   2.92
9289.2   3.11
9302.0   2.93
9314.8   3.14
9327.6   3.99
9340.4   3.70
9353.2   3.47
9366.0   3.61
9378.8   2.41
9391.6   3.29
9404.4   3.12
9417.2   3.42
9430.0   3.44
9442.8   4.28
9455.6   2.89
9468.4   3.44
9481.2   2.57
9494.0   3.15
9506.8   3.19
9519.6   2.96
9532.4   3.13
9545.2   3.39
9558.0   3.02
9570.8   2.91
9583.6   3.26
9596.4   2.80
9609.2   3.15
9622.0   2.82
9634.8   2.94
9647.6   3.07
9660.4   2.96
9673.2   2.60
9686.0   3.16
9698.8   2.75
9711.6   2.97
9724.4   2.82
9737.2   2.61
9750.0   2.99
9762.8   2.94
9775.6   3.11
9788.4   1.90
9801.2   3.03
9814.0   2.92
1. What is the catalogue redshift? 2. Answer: 0.262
